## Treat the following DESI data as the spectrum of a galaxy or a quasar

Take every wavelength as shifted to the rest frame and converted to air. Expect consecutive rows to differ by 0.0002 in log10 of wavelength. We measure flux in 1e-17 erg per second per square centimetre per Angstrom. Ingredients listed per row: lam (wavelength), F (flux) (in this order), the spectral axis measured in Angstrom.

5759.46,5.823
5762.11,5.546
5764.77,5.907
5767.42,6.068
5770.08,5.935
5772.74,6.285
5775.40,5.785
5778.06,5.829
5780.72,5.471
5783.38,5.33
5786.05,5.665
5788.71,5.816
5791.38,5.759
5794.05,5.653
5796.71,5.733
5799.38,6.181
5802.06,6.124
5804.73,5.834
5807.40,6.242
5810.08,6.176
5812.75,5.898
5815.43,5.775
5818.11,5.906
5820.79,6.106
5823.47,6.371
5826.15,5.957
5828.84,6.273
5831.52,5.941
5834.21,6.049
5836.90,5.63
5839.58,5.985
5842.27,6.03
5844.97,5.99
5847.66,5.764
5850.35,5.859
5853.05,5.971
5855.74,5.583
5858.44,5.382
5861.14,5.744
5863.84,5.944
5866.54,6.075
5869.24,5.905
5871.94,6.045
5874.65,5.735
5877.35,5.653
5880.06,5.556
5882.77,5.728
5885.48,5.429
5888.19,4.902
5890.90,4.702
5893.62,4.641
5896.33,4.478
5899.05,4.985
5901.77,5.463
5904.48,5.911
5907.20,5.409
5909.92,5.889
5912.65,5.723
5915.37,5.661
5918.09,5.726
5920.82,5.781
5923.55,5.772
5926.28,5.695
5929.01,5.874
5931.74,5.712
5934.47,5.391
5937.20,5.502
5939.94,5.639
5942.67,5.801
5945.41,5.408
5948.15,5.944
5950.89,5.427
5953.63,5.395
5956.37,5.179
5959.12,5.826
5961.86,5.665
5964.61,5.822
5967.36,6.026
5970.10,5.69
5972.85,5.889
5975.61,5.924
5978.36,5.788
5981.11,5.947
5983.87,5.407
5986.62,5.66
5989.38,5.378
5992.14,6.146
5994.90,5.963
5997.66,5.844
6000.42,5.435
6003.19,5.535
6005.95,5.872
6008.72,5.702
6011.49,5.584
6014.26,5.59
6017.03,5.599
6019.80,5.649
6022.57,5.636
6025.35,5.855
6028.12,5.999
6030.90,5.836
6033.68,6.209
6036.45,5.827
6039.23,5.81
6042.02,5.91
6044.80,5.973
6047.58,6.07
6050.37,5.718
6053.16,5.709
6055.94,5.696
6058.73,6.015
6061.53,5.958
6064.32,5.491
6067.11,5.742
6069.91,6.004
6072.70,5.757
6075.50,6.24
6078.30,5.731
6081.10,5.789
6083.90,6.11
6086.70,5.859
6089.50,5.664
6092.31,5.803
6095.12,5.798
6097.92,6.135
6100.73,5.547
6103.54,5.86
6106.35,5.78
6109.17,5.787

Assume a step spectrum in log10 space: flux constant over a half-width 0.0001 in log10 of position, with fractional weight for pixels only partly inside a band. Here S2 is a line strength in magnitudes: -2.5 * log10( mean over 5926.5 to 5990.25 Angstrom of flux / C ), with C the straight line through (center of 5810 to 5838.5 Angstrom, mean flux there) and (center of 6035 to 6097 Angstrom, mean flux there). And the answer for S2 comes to 0.05 mag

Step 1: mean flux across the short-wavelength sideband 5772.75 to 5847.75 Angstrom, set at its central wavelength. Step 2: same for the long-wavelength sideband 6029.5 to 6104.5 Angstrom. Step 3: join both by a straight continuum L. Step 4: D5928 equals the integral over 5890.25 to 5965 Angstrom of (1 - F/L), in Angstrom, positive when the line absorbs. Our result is 4.7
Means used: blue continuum 5.91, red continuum 5.86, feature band 5.52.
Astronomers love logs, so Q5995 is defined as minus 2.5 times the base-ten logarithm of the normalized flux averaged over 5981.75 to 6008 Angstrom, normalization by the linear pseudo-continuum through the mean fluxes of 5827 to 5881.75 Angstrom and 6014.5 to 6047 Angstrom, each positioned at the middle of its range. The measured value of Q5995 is 0.03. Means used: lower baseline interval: 5.86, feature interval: 5.7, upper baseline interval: 5.84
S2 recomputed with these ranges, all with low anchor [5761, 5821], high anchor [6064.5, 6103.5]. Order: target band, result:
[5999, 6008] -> 0.04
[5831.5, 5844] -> -0.01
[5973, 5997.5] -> 0.01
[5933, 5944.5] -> 0.05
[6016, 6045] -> 0.00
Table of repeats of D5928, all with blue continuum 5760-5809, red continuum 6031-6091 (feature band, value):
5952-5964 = 0.67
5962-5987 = 0.29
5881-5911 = 3.20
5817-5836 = -0.75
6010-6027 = 0.60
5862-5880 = -0.04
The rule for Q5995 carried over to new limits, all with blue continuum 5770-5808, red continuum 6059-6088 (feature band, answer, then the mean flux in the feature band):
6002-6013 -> 0.04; 5.67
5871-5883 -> 0.02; 5.73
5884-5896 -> 0.19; 4.89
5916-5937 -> 0.03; 5.7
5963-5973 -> 0.00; 5.85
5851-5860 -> 0.03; 5.66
